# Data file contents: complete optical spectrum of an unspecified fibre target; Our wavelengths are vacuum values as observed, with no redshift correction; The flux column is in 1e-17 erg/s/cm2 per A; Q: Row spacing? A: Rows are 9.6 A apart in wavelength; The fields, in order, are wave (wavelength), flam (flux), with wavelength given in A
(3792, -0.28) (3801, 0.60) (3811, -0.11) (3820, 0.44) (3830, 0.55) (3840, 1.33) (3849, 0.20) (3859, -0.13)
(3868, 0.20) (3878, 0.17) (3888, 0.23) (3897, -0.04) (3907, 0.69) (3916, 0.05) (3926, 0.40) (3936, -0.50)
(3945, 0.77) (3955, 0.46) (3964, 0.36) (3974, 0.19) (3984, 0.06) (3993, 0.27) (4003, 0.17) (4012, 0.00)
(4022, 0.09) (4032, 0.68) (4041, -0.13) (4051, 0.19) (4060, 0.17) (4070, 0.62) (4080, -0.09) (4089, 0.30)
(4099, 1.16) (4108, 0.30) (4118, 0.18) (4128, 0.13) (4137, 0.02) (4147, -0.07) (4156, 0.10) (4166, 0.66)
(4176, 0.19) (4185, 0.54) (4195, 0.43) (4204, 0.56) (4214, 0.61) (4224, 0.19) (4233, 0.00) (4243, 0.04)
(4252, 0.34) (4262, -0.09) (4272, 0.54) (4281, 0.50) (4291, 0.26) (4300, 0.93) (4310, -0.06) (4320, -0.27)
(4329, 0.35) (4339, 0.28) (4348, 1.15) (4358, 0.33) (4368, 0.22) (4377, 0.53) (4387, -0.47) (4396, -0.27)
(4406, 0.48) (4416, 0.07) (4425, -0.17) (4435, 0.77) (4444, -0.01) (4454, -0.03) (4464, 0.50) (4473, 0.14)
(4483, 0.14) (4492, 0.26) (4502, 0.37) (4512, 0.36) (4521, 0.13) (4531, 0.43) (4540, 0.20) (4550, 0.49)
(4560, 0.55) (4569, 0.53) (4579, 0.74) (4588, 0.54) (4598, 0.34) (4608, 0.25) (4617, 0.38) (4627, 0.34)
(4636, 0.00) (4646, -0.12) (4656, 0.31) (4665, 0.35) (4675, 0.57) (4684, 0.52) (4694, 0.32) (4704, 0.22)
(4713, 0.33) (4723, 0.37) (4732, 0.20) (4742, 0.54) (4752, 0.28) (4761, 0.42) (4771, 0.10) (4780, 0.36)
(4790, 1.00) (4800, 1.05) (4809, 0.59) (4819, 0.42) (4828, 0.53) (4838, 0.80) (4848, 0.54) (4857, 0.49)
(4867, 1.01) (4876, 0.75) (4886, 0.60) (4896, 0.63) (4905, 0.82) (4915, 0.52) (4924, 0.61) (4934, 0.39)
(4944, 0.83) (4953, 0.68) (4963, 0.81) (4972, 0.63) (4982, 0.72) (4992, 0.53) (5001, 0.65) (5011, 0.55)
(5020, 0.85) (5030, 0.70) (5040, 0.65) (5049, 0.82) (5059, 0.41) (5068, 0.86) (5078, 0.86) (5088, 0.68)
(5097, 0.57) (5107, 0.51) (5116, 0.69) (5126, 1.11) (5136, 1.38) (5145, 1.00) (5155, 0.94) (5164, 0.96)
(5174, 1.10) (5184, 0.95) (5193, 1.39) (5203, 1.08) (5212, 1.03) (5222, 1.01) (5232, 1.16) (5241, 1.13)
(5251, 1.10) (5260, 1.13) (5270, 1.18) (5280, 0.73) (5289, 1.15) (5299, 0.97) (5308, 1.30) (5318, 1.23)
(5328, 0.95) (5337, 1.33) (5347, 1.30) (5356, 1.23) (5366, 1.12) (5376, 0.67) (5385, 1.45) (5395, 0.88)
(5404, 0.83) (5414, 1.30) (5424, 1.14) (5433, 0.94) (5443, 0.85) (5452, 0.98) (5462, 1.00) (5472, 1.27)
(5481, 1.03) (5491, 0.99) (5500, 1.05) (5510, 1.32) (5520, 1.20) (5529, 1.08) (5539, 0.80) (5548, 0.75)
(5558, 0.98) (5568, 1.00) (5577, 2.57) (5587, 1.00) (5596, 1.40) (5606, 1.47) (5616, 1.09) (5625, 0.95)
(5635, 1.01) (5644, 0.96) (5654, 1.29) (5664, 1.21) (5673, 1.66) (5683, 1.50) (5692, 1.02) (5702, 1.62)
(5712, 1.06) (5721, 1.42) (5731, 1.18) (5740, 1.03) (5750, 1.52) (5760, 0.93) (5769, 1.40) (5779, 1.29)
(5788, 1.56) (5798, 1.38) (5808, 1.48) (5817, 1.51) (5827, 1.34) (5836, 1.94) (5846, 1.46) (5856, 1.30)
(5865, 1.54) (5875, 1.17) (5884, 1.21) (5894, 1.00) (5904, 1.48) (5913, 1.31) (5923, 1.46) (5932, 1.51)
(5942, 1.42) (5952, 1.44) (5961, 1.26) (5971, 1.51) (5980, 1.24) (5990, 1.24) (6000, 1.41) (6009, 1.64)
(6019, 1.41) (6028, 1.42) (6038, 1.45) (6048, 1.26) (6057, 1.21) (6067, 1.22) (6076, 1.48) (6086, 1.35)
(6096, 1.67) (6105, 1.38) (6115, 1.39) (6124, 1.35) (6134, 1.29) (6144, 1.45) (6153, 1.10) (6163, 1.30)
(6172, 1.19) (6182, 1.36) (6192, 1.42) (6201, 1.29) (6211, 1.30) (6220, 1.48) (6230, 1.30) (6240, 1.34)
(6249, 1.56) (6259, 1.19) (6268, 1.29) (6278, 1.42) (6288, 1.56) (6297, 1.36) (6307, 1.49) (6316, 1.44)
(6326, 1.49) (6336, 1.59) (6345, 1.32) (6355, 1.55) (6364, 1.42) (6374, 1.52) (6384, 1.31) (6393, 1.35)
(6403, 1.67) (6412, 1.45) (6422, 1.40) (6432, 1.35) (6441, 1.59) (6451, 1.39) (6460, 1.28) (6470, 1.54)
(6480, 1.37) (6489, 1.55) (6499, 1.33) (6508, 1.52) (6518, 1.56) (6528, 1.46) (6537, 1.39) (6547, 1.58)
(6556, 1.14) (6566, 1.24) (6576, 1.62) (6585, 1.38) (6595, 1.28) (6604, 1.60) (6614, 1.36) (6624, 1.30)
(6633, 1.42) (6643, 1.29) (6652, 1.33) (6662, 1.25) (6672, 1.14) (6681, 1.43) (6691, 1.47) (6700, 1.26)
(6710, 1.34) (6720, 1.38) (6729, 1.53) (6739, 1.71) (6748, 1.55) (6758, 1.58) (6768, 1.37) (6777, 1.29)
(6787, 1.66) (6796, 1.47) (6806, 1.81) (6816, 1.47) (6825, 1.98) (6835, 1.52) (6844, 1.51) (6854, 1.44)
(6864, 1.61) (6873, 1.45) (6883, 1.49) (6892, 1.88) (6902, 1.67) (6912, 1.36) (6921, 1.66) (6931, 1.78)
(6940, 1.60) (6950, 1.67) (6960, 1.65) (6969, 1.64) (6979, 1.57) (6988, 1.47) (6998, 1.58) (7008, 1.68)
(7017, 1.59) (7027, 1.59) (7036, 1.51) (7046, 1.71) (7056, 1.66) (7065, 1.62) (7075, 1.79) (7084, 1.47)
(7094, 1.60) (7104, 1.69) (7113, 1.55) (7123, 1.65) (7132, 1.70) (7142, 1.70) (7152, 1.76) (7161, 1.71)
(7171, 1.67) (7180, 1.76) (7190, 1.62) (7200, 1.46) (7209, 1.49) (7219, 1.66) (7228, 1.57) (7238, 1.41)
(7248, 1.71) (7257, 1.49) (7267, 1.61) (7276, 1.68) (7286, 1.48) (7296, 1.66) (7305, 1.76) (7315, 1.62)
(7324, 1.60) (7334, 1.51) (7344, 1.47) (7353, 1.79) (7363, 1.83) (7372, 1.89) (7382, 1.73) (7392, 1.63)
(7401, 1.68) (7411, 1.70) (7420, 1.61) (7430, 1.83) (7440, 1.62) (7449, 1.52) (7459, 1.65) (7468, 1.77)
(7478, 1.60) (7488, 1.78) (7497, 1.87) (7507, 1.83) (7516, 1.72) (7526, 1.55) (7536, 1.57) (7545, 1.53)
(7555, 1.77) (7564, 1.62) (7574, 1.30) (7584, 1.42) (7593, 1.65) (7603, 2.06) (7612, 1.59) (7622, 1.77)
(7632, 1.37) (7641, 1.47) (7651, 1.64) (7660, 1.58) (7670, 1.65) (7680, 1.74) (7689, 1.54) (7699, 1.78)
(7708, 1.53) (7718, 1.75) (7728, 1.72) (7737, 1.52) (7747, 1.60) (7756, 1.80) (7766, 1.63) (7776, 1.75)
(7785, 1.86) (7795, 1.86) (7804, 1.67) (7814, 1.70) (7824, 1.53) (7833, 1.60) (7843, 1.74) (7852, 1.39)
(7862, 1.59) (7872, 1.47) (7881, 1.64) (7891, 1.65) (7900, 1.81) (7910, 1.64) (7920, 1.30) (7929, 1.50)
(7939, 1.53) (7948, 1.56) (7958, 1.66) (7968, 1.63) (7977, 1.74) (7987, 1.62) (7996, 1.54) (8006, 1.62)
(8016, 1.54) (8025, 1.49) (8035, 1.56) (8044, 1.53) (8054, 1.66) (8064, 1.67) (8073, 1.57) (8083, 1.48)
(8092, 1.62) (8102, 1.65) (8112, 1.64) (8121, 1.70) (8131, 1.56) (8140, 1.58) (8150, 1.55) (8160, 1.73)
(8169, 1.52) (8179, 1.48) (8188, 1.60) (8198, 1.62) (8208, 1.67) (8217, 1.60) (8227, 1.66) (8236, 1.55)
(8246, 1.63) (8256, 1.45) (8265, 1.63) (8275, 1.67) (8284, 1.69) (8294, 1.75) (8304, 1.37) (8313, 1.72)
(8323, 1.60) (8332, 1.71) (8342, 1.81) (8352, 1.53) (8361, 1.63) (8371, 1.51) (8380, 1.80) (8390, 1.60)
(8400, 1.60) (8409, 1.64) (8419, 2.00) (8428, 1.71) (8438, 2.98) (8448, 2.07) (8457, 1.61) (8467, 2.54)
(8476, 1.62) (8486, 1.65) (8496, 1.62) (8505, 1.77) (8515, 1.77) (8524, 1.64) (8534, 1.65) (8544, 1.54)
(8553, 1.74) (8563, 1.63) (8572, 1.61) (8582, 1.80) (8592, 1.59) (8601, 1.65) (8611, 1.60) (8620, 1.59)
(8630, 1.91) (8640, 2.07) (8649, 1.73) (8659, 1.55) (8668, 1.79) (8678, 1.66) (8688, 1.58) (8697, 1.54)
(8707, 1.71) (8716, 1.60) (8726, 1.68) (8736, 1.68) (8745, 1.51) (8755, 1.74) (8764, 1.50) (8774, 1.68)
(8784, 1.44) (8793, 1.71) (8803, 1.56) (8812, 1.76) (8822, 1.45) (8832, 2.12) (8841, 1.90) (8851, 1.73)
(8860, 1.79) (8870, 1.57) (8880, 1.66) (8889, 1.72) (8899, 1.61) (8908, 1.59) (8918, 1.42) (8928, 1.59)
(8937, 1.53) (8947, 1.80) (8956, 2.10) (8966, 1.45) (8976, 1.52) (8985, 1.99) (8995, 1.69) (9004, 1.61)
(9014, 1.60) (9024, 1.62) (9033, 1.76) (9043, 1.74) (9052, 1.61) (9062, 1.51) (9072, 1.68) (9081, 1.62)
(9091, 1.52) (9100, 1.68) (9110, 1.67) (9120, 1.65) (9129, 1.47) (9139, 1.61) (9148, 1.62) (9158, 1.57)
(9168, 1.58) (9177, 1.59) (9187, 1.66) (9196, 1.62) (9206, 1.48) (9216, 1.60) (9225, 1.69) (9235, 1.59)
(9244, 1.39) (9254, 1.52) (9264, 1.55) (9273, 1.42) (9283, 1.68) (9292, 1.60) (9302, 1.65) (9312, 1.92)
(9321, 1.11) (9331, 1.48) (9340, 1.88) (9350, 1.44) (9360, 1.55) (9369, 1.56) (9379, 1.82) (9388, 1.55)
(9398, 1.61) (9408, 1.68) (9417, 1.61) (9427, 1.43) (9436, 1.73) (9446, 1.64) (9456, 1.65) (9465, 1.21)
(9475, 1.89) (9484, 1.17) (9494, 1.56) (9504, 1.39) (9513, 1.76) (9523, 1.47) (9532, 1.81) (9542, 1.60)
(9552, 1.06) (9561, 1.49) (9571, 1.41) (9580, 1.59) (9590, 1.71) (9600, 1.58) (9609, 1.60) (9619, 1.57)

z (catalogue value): 0.29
